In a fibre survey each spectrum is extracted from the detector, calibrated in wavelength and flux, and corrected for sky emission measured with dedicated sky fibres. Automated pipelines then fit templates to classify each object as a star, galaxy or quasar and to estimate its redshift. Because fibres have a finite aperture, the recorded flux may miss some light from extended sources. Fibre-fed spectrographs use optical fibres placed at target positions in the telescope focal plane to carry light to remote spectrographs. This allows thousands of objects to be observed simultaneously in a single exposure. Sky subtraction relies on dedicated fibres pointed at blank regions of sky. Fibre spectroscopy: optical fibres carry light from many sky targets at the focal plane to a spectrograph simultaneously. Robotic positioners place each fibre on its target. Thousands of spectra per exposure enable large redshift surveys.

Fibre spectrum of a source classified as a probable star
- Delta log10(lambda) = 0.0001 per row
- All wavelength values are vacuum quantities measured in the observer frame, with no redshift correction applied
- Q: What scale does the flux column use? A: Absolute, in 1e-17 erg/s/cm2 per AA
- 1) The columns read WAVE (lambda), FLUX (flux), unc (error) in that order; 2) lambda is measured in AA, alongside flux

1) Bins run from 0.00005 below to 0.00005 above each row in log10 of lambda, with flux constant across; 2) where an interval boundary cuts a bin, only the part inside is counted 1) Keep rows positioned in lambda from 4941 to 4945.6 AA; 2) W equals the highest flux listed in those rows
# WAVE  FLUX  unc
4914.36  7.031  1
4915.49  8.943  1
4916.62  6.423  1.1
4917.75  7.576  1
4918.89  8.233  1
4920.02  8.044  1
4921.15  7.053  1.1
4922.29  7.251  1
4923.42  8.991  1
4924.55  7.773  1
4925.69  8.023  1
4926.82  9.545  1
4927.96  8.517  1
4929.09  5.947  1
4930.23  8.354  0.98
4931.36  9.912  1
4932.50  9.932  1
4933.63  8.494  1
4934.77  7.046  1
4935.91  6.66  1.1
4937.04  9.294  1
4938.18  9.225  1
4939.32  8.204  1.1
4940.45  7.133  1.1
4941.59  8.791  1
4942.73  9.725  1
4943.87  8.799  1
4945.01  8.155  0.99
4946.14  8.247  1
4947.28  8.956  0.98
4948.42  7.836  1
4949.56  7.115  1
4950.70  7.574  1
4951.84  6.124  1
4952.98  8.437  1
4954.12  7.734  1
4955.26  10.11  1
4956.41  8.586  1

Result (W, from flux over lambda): 9.725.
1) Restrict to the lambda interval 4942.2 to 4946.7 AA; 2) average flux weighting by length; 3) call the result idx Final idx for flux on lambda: 8.73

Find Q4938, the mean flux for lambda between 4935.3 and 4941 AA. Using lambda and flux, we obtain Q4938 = 8.11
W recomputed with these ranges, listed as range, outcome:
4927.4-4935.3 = 9.932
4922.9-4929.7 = 9.545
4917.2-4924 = 8.991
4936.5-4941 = 9.294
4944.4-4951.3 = 8.956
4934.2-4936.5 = 7.046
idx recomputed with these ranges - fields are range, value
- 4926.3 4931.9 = 8.44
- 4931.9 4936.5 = 8.05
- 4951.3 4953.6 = 7.31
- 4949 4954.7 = 7.4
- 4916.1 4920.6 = 7.58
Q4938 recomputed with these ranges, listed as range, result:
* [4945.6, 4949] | 8.34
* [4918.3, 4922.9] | 7.65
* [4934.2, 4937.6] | 7.67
